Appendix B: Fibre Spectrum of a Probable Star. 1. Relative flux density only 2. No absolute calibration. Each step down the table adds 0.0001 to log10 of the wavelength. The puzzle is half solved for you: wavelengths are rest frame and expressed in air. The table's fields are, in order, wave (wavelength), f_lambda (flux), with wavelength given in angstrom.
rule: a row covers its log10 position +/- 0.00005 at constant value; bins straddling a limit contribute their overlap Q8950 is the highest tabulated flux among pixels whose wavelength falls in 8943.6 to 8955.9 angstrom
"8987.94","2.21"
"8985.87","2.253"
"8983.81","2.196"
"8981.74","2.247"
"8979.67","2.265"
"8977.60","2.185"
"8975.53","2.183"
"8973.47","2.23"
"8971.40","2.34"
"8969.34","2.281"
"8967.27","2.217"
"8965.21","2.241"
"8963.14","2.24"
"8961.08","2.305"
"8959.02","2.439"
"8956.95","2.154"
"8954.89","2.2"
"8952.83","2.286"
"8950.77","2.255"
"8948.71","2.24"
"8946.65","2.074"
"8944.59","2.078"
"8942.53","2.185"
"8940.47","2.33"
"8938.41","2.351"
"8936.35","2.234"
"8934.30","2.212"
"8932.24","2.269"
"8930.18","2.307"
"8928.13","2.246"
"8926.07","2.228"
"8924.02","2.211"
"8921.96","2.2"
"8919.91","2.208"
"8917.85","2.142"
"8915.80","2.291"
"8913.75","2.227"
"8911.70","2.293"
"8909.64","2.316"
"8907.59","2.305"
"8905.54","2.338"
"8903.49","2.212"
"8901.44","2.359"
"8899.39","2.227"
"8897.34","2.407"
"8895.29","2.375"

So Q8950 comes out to 2.286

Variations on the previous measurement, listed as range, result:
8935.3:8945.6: 2.351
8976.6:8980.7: 2.265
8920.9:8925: 2.211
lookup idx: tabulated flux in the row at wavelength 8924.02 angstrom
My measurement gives 2.211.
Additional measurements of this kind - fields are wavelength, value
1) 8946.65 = 2.074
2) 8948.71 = 2.24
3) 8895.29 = 2.375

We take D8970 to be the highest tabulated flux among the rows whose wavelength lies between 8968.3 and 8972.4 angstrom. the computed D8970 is 2.34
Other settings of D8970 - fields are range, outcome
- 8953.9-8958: 2.2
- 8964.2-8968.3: 2.241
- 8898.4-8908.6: 2.359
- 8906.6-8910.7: 2.316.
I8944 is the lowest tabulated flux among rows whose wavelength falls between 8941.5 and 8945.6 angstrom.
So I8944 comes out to 2.078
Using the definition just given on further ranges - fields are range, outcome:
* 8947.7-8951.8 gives 2.24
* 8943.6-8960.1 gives 2.074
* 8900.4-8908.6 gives 2.212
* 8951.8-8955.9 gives 2.2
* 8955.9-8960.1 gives 2.154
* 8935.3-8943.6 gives 2.185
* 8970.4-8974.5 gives 2.23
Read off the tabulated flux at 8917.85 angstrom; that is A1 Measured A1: 2.142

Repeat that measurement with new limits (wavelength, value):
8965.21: 2.241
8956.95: 2.154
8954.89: 2.2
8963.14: 2.24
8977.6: 2.185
